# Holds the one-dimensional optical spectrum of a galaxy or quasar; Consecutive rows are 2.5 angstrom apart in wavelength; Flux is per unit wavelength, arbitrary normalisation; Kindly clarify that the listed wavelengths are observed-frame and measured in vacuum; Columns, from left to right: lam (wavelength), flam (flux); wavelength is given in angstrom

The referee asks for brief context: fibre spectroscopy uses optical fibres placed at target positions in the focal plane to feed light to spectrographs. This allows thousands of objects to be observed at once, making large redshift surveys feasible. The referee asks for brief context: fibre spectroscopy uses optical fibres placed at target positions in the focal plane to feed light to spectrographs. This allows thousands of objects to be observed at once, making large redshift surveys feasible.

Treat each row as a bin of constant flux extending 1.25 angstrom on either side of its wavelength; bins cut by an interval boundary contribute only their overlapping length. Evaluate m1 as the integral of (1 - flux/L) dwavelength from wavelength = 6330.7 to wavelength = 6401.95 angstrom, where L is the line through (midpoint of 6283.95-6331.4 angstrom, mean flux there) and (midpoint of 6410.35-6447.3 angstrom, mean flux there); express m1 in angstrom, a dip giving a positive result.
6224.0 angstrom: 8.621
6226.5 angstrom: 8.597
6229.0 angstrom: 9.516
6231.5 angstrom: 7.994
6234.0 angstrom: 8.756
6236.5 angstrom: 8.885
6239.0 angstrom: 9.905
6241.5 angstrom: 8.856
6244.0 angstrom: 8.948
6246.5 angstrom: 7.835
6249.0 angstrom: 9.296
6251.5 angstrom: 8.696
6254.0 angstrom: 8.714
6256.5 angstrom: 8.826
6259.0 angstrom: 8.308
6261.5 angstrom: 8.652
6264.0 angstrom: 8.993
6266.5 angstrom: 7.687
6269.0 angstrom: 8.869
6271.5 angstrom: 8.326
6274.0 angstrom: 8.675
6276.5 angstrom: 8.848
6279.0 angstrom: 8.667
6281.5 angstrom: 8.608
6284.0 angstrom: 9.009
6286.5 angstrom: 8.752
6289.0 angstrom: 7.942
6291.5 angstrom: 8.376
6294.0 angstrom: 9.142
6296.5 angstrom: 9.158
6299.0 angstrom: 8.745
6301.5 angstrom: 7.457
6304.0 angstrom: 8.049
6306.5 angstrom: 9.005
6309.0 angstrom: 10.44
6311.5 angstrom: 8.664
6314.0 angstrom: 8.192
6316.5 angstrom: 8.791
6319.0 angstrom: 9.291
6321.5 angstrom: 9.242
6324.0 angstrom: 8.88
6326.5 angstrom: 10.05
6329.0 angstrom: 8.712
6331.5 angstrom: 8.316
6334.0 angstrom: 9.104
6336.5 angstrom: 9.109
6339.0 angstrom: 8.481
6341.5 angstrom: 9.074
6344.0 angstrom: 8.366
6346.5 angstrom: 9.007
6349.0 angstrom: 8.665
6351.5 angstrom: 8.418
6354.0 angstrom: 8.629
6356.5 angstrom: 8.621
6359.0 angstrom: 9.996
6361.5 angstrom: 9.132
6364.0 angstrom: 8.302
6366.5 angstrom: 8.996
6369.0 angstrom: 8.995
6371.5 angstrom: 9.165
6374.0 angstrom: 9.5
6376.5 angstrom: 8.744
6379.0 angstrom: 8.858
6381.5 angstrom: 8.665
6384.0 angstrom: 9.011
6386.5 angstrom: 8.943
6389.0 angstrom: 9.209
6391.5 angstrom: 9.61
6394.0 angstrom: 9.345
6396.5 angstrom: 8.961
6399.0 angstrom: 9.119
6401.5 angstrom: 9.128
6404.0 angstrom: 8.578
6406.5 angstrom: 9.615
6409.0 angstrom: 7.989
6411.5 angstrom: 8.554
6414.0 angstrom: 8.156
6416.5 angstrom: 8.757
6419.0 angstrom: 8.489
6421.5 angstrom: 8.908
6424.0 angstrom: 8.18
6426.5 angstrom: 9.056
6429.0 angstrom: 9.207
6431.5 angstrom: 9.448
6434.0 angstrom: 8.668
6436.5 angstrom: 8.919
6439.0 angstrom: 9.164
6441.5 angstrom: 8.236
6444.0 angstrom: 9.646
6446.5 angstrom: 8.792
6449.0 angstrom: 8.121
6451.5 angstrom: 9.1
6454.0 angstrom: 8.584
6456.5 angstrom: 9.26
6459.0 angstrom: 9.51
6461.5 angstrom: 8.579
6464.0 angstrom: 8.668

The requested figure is -1.1 angstrom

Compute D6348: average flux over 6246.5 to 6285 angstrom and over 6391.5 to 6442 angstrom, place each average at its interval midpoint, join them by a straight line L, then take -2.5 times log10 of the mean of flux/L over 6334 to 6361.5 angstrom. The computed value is -0.01 mag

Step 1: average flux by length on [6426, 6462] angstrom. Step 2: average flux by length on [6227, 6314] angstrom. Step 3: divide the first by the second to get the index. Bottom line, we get 1.0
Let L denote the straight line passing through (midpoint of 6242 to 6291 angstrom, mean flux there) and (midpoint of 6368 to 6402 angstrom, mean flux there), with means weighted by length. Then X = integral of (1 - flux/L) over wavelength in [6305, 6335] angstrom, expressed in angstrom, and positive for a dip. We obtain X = -0.8 angstrom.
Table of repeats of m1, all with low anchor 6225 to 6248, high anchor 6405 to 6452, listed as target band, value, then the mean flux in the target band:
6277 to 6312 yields 0.3 angstrom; 8.72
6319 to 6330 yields -0.6 angstrom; 9.24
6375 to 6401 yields -0.8 angstrom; 9.05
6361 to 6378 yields -0.3 angstrom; 8.97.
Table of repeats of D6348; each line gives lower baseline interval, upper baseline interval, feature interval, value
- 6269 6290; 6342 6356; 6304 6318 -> -0.04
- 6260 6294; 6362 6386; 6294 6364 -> -0.01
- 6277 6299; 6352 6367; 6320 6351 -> -0.01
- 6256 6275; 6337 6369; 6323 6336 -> -0.03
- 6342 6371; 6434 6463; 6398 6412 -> 0.00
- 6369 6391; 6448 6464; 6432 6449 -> 0.00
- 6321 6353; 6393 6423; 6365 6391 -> -0.02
